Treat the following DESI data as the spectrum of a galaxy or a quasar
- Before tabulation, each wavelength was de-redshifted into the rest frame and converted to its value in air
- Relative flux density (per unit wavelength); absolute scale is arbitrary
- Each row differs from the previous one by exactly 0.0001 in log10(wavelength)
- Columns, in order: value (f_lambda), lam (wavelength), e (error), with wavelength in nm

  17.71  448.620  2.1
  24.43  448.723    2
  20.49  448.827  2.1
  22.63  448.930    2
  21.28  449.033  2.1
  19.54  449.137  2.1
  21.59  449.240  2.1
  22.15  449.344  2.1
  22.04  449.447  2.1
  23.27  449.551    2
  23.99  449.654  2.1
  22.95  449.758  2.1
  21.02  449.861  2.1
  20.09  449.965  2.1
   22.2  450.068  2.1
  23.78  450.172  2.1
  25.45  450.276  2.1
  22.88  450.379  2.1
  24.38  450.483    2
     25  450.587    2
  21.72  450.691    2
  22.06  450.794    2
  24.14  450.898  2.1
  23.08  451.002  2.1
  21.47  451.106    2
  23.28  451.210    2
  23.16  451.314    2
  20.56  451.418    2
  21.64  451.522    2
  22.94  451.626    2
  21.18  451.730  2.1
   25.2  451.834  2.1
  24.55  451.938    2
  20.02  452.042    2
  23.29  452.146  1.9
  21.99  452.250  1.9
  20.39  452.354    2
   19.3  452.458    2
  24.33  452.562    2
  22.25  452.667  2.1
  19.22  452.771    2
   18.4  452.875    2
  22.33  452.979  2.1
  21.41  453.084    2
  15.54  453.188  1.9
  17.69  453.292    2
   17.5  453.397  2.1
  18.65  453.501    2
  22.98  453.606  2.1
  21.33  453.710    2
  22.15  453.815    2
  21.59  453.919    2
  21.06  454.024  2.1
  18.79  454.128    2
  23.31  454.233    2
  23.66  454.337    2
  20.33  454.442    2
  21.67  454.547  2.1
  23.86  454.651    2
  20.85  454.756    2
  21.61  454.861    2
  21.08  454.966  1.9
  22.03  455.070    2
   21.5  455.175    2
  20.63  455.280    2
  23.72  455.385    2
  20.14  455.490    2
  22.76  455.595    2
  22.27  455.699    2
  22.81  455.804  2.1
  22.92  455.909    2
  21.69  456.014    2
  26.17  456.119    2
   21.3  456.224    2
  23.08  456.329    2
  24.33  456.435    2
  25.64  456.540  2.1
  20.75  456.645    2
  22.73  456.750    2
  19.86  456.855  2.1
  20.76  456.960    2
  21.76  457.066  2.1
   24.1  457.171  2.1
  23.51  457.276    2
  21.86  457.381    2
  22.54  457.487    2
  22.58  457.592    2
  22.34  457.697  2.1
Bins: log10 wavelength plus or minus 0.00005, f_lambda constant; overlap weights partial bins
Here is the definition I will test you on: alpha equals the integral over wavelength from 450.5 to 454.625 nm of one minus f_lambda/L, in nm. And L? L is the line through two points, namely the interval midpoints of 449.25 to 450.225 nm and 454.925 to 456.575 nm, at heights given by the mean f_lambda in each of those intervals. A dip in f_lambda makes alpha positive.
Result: 0.168 nm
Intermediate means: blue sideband 22.3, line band 21.6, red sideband 22.6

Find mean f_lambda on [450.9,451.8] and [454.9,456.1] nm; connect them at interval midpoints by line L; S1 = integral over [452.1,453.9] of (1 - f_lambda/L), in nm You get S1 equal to 0.138 nm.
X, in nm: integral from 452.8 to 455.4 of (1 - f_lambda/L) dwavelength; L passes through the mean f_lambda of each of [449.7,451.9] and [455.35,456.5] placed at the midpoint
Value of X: 0.22 nm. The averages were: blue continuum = 22.8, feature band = 20.9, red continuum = 22.9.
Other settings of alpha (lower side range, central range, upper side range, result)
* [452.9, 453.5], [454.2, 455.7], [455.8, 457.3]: -0.08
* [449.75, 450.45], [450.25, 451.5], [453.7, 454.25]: -0.04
